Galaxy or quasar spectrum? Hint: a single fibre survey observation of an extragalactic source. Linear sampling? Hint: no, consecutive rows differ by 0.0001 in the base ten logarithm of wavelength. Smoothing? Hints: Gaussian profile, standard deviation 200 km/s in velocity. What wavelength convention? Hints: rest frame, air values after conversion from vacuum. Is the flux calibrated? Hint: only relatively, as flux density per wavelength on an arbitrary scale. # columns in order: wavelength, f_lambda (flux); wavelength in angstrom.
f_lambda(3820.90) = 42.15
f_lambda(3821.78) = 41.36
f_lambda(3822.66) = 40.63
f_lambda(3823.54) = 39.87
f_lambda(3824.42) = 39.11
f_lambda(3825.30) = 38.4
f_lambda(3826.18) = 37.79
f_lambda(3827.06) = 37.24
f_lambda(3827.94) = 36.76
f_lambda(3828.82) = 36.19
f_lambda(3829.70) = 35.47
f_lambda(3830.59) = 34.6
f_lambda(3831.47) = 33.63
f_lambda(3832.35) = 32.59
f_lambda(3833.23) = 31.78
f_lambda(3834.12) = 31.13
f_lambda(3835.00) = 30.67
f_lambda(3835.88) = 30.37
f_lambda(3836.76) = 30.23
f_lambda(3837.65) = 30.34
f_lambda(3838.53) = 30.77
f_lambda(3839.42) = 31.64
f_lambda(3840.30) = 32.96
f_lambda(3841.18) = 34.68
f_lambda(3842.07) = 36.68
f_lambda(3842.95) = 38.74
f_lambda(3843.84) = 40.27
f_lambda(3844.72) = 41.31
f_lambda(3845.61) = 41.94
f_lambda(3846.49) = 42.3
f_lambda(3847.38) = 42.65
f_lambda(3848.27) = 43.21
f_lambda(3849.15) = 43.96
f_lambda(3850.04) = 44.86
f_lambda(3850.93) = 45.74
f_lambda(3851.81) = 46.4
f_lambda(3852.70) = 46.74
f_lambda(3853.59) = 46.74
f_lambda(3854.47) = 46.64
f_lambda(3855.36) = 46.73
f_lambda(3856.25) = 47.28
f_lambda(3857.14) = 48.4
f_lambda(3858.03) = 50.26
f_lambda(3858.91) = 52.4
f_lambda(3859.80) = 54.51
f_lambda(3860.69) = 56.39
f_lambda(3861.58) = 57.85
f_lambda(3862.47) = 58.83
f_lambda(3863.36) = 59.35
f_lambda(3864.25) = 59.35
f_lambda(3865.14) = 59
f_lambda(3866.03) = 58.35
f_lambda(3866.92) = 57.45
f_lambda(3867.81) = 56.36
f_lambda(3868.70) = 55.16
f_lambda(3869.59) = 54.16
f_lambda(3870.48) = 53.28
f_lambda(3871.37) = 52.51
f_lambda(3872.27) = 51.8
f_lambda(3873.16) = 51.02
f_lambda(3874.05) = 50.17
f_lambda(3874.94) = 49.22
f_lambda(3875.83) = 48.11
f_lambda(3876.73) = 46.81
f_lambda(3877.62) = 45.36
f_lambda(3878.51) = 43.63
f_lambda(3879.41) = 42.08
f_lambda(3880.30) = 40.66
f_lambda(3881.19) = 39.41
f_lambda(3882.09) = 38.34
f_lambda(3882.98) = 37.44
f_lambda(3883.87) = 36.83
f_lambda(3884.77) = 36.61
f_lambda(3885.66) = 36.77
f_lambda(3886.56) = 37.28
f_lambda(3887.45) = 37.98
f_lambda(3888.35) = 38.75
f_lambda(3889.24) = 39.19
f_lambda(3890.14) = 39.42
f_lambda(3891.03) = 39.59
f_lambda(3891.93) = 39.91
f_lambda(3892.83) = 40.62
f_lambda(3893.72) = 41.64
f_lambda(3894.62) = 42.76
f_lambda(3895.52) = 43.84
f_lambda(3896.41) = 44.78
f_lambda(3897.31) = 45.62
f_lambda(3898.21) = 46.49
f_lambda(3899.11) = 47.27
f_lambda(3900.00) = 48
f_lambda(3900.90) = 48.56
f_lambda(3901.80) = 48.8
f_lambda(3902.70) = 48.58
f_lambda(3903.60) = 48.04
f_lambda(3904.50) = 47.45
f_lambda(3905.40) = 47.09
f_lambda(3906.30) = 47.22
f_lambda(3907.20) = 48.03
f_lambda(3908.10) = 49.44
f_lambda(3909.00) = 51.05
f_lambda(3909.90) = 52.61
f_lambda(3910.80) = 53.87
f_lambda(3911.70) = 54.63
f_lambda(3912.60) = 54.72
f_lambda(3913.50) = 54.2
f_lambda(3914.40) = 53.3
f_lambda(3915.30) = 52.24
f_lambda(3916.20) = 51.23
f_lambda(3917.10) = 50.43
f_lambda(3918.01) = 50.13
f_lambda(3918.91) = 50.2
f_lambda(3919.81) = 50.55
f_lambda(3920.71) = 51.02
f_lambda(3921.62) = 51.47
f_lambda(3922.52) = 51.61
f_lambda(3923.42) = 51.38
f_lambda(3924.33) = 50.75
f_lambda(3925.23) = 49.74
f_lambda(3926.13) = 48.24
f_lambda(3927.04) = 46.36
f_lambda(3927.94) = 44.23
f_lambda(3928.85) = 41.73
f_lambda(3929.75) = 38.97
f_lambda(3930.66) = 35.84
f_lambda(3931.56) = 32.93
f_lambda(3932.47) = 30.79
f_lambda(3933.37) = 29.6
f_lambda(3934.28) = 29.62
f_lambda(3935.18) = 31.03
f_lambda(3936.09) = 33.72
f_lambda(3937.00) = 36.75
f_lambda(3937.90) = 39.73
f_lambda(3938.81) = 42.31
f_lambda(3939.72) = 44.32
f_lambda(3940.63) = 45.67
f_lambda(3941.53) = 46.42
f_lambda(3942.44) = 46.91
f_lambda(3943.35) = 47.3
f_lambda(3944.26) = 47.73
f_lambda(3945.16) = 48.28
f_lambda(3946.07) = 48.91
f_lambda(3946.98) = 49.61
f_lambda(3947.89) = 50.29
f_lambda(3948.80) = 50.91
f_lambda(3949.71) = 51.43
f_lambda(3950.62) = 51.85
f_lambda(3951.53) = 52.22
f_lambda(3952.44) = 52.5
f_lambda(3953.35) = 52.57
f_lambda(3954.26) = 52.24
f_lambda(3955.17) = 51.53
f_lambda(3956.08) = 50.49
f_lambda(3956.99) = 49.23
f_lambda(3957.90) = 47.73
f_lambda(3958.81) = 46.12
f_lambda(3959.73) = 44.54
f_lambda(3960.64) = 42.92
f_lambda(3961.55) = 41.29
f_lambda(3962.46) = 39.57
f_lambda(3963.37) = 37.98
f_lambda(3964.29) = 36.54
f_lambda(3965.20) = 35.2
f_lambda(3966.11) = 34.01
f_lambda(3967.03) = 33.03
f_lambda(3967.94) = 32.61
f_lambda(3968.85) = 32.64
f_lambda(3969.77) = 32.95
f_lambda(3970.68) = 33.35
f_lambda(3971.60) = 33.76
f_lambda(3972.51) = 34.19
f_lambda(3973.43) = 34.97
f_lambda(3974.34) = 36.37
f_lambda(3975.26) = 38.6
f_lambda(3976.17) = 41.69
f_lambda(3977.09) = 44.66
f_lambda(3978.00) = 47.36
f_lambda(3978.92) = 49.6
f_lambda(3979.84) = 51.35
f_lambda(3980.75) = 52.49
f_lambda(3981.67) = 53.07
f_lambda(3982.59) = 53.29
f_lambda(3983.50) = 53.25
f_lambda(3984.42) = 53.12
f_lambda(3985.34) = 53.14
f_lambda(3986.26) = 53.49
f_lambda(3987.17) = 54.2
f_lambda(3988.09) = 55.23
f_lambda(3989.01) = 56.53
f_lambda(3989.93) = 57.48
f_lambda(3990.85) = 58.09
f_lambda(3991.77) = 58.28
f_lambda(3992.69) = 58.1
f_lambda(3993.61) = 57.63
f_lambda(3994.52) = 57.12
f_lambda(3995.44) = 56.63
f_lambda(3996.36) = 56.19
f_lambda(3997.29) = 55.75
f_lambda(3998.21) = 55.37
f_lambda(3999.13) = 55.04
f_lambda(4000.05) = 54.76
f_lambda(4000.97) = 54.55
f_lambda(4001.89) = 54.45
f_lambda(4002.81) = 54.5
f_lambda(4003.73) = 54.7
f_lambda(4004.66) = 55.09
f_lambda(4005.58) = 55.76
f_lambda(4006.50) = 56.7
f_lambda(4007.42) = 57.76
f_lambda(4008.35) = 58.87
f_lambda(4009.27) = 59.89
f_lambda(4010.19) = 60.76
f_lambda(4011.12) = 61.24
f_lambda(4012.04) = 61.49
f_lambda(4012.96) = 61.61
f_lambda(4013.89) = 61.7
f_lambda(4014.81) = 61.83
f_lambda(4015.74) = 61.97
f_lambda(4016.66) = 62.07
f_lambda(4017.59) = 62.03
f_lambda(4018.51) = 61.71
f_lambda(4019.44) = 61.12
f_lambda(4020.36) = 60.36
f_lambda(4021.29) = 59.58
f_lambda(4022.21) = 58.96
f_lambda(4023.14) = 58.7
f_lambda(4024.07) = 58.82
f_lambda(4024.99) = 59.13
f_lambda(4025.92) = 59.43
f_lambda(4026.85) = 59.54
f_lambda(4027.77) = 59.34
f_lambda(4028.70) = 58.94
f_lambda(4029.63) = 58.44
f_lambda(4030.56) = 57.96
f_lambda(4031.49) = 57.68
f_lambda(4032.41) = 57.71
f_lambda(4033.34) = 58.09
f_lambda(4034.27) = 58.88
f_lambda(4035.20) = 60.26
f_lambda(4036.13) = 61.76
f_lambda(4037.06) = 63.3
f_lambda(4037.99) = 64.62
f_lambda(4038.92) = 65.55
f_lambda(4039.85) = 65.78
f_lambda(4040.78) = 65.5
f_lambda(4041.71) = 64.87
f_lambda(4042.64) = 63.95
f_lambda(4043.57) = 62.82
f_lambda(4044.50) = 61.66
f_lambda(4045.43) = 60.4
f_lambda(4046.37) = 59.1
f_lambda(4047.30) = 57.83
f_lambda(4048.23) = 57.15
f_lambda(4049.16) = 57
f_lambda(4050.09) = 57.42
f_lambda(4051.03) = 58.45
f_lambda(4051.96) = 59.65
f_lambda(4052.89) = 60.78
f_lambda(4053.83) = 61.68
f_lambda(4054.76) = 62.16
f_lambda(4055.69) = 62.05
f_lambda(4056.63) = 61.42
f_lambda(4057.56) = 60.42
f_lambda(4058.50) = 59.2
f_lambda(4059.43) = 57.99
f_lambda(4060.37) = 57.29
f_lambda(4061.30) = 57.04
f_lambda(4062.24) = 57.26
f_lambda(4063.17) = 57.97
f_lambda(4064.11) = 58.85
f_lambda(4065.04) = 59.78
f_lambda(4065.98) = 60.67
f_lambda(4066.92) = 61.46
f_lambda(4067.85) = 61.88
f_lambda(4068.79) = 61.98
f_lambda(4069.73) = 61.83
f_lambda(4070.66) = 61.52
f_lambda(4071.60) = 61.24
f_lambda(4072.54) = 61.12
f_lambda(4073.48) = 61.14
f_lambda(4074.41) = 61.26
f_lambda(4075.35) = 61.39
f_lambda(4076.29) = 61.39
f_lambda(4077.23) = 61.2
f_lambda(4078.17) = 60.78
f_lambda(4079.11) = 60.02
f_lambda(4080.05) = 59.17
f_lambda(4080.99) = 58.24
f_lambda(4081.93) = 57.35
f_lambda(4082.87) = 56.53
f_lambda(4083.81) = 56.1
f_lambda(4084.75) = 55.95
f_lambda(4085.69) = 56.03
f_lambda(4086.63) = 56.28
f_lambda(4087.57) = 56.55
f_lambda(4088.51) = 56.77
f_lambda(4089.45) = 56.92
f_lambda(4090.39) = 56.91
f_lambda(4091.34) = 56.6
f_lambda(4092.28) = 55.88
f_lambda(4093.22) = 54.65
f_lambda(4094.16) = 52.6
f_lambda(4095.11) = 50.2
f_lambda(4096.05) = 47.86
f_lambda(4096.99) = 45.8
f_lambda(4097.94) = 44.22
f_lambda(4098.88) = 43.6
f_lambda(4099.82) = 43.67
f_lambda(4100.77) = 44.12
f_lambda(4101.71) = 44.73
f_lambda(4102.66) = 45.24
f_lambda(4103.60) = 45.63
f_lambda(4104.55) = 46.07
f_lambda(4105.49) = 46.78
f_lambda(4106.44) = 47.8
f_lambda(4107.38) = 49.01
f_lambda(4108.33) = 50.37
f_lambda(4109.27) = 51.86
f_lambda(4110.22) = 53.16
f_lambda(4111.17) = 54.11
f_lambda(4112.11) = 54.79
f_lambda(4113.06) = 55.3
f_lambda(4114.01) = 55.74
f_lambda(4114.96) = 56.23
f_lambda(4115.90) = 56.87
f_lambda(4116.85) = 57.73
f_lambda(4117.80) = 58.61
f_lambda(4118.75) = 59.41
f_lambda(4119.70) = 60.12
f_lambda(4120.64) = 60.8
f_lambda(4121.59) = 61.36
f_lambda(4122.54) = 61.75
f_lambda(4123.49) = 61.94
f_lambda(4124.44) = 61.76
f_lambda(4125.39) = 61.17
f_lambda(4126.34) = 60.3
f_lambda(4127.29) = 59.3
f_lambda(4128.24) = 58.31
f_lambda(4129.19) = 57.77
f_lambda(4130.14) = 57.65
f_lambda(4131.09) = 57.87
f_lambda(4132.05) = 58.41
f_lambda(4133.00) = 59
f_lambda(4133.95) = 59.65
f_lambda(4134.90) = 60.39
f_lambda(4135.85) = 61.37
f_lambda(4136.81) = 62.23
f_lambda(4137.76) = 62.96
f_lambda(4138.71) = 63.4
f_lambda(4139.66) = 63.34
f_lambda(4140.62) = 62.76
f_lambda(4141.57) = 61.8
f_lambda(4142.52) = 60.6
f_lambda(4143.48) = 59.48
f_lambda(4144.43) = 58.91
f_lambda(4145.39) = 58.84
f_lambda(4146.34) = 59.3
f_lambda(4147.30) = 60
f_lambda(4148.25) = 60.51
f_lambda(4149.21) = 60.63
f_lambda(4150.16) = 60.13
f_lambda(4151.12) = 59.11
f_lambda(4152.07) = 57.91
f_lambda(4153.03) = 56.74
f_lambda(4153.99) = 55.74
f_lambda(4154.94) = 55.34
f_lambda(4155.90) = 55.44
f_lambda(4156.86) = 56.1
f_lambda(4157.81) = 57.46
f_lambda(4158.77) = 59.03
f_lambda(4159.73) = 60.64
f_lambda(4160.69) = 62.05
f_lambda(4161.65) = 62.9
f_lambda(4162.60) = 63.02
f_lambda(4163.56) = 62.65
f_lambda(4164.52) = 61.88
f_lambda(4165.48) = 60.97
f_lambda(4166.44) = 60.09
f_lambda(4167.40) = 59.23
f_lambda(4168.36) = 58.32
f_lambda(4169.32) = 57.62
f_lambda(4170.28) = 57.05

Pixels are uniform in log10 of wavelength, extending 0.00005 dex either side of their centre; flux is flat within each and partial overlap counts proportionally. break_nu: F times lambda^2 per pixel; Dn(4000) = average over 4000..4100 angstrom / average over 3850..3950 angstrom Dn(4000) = 1.4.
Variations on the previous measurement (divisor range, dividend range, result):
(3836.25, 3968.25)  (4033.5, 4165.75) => 1.41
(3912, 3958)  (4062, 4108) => 1.27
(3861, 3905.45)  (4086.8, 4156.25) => 1.35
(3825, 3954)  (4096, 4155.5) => 1.41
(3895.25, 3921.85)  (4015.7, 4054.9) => 1.30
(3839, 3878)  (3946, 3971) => 0.96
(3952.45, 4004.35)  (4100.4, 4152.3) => 1.29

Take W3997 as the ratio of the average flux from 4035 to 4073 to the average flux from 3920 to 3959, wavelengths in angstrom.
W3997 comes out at 1.34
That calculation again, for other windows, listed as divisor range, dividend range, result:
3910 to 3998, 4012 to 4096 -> 1.28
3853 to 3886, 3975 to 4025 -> 1.14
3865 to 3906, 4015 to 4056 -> 1.33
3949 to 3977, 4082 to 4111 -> 1.22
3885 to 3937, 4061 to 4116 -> 1.22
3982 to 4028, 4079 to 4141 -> 0.96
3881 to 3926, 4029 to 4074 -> 1.30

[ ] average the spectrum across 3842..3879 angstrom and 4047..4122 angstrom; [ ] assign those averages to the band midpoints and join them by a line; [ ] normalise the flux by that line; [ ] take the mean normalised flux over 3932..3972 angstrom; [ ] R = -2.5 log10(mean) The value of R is 0.224 mag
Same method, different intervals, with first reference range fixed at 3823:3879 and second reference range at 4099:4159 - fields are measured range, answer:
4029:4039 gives -0.15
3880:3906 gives 0.09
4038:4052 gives -0.16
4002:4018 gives -0.15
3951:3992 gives 0.09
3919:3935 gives 0.11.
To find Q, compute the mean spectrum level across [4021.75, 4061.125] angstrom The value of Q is 60.3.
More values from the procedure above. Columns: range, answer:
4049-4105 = 56.5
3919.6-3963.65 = 45.1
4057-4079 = 60.2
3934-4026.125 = 50.2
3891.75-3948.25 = 46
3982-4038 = 58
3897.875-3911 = 48.7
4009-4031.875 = 60.2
